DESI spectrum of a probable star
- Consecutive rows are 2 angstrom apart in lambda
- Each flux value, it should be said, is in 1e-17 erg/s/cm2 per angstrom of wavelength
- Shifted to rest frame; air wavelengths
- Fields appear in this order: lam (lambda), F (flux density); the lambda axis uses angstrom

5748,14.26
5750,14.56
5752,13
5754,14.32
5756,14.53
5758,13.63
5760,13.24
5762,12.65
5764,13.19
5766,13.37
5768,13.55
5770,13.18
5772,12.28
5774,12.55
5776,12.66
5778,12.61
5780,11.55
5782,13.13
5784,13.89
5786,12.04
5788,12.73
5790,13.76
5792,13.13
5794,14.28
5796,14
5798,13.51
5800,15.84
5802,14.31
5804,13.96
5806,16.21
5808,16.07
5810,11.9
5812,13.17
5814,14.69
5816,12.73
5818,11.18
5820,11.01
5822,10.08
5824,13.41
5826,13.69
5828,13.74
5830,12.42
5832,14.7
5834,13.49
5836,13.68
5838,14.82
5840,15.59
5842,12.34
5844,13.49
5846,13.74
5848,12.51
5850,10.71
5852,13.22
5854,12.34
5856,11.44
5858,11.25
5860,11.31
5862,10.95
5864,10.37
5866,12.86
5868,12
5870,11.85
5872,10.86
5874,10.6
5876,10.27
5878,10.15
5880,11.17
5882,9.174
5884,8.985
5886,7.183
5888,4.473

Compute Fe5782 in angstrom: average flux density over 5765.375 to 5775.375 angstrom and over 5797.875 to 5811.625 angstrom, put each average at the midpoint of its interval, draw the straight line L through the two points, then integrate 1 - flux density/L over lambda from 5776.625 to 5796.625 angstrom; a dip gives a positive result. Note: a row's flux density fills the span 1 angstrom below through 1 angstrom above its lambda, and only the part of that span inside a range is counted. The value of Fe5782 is 0.9 angstrom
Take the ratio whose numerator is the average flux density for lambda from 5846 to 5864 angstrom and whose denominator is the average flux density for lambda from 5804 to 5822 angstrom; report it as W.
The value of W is 0.9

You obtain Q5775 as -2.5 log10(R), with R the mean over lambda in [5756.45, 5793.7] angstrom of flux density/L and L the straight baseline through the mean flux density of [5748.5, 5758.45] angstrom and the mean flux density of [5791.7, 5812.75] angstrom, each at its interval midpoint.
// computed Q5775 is 0.09 mag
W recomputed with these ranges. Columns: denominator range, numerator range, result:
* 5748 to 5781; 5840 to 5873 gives 0.91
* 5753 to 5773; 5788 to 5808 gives 1.07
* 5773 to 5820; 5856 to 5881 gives 0.83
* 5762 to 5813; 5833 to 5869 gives 0.93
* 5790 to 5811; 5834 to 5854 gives 0.93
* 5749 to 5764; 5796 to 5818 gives 1.03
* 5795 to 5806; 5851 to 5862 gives 0.82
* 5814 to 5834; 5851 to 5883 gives 0.88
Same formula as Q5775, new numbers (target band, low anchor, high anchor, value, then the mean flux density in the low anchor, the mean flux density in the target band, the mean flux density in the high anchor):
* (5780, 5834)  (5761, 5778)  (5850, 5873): -0.09 mag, 12.9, 13.4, 11.6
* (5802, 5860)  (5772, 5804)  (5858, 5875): -0.08 mag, 13.3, 13.1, 11.3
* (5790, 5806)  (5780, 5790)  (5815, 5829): -0.13 mag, 12.9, 14.3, 12.3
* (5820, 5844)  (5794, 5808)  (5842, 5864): -0.02 mag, 14.7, 13.4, 12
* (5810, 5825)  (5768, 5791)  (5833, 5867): 0.03 mag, 12.8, 12.3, 12.6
